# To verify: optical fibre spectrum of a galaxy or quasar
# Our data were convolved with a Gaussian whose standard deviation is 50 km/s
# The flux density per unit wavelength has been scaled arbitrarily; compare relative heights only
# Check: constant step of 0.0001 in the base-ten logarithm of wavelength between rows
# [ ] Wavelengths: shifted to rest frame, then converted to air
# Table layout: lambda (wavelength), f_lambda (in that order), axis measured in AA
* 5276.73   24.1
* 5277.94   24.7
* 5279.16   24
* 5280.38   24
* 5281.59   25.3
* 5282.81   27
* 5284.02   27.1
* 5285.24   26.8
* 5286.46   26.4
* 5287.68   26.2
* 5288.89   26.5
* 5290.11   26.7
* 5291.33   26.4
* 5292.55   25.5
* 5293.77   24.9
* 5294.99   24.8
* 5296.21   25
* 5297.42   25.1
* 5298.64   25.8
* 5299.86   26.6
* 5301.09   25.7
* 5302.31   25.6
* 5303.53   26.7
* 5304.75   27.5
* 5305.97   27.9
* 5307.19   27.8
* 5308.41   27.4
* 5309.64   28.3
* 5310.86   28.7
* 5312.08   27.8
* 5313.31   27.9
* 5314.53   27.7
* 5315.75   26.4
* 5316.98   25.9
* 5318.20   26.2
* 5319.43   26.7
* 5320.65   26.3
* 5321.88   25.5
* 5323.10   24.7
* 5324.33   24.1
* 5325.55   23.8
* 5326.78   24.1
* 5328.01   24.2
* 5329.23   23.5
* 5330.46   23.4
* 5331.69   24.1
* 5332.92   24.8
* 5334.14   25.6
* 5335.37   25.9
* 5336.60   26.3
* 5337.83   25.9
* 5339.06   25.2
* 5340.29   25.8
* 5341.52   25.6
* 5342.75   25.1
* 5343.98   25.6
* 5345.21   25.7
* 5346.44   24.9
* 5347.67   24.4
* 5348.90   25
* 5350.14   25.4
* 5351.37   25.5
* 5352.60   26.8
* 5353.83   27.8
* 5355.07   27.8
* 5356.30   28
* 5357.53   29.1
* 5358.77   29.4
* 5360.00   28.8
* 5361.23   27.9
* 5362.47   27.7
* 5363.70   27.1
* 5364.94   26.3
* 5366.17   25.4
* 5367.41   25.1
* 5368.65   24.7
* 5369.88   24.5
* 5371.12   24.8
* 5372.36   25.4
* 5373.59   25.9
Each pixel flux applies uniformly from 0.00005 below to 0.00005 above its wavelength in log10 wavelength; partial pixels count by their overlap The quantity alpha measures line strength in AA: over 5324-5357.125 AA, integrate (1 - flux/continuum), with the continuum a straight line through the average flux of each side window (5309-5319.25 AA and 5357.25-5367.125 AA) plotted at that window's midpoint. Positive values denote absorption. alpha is 2.50 AA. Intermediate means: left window 27.3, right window 27.6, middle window 25.4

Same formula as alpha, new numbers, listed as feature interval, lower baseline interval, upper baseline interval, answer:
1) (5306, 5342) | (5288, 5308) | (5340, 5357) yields 0.27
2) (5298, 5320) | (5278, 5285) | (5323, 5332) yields -2.22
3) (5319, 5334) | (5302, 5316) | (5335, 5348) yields 1.05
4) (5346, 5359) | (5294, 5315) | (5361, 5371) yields -0.28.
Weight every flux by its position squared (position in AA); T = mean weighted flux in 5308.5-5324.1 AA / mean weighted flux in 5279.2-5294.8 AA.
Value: 1.0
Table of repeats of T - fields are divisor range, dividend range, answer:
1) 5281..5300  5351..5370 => 1.07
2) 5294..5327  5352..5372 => 1.04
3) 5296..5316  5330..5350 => 0.95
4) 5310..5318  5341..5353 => 0.94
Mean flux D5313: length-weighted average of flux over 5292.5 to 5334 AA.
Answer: 25.9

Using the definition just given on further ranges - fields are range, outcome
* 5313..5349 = 25.3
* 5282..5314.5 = 26.6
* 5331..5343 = 25.4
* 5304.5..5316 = 27.8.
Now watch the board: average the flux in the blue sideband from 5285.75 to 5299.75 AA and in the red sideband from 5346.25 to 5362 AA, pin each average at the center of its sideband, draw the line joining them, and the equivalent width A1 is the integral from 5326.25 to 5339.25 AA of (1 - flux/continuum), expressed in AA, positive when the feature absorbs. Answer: 0.9 AA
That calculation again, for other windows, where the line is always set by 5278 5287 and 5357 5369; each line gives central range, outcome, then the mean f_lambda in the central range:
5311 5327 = 0.2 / 26.1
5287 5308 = -0.2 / 26.2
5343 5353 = 0.6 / 25.4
